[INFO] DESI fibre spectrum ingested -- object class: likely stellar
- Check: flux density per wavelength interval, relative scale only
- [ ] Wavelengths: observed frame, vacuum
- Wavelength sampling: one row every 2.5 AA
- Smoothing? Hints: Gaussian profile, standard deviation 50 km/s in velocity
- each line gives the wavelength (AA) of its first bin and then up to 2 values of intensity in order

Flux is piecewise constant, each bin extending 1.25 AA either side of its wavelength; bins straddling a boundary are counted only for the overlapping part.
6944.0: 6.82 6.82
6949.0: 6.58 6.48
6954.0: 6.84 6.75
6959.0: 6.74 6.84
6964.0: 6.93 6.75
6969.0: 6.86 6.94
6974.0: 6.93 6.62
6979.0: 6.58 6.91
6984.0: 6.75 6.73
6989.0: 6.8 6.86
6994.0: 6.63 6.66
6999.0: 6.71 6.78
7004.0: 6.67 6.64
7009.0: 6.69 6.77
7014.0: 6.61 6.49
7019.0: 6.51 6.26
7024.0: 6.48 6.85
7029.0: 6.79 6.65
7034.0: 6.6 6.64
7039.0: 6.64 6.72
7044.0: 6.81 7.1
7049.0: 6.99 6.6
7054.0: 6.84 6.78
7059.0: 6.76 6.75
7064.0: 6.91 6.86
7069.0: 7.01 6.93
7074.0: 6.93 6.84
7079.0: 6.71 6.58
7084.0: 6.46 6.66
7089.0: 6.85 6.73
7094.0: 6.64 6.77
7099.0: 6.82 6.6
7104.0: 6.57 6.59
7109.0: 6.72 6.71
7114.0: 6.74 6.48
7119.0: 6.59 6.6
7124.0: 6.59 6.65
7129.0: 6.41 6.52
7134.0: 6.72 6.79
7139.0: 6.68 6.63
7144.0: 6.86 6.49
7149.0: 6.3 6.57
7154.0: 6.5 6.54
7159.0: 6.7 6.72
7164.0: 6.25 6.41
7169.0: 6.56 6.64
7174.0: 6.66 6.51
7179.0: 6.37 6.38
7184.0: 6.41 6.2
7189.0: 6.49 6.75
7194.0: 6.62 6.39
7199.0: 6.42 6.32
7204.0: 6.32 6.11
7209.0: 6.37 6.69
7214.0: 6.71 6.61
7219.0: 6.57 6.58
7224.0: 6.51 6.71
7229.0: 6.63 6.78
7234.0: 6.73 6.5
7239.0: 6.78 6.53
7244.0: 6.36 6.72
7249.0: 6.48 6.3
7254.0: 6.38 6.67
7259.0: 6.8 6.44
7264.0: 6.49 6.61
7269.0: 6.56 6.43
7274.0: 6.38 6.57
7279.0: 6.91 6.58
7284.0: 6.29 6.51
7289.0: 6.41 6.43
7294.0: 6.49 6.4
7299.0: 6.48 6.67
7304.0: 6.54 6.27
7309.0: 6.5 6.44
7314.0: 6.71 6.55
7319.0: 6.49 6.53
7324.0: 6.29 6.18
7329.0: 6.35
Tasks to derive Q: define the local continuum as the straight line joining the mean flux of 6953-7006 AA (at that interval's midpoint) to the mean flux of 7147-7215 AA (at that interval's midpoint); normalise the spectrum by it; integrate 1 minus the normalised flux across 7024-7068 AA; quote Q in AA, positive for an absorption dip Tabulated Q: -0.7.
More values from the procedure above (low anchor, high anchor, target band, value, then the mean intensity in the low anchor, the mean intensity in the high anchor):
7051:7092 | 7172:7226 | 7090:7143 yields 0.2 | 6.78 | 6.48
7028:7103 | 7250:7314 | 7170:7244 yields 0.8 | 6.76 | 6.51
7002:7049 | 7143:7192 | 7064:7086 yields -0.6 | 6.67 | 6.51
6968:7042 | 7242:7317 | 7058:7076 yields -0.6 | 6.69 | 6.51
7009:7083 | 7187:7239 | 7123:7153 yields 0.1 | 6.74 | 6.54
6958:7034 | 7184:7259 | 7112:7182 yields 0.2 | 6.71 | 6.53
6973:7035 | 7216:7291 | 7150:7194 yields 0.6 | 6.68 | 6.56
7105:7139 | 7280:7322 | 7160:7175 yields 0.1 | 6.63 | 6.49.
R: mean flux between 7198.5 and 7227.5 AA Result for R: 6.49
